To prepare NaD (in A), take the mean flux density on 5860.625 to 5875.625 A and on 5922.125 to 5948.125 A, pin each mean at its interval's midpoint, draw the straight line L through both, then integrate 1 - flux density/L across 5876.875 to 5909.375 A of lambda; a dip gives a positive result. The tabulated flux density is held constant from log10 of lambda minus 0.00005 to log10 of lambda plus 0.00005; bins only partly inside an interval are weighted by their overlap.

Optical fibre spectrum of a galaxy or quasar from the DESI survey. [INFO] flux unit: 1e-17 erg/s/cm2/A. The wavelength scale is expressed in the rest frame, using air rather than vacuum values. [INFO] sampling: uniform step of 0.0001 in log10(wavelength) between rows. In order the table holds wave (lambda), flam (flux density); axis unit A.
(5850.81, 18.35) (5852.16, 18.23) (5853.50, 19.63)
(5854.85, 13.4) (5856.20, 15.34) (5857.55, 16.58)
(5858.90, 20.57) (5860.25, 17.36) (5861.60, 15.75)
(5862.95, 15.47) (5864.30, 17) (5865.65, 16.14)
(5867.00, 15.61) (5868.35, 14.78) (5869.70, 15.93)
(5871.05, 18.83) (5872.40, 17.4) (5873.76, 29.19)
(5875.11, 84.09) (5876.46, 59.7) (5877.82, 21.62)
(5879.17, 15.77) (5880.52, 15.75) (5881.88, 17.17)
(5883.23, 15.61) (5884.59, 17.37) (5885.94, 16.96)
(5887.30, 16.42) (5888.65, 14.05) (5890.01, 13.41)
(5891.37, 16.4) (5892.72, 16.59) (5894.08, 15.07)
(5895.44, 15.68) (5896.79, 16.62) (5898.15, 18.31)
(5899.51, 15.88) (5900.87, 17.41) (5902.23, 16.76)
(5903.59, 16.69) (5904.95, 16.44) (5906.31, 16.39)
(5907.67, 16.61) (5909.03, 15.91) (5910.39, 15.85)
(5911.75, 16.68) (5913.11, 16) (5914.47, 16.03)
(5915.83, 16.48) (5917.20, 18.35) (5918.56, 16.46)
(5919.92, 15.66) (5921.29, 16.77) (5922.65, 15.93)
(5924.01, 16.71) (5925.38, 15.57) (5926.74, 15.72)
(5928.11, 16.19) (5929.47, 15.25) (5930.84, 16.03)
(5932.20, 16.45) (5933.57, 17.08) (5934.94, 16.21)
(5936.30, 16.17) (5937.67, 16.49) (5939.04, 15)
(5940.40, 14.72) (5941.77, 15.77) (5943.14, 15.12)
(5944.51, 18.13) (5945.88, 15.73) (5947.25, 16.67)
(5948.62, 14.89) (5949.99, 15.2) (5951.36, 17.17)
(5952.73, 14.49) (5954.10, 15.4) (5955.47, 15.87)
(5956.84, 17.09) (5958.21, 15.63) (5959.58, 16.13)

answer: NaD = 5.63 A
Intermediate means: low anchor 22.9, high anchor 16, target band 16.8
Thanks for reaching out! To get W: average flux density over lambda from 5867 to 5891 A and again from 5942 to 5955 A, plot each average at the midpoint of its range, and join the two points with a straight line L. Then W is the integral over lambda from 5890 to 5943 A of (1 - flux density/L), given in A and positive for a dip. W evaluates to 8.3 A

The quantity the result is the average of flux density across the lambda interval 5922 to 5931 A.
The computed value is 15.9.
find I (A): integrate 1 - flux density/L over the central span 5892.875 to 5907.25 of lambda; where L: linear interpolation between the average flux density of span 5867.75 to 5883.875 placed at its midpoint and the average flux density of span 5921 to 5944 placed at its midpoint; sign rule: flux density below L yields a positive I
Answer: 3.8 A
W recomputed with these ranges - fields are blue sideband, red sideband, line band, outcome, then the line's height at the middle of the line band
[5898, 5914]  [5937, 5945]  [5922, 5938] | -0.1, 16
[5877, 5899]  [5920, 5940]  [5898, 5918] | -0.3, 16.4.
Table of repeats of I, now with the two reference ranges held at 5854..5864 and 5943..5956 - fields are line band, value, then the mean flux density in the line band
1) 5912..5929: -0.3 A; 16.3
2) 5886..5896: 0.5 A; 15.5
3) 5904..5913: -0.1 A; 16.3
